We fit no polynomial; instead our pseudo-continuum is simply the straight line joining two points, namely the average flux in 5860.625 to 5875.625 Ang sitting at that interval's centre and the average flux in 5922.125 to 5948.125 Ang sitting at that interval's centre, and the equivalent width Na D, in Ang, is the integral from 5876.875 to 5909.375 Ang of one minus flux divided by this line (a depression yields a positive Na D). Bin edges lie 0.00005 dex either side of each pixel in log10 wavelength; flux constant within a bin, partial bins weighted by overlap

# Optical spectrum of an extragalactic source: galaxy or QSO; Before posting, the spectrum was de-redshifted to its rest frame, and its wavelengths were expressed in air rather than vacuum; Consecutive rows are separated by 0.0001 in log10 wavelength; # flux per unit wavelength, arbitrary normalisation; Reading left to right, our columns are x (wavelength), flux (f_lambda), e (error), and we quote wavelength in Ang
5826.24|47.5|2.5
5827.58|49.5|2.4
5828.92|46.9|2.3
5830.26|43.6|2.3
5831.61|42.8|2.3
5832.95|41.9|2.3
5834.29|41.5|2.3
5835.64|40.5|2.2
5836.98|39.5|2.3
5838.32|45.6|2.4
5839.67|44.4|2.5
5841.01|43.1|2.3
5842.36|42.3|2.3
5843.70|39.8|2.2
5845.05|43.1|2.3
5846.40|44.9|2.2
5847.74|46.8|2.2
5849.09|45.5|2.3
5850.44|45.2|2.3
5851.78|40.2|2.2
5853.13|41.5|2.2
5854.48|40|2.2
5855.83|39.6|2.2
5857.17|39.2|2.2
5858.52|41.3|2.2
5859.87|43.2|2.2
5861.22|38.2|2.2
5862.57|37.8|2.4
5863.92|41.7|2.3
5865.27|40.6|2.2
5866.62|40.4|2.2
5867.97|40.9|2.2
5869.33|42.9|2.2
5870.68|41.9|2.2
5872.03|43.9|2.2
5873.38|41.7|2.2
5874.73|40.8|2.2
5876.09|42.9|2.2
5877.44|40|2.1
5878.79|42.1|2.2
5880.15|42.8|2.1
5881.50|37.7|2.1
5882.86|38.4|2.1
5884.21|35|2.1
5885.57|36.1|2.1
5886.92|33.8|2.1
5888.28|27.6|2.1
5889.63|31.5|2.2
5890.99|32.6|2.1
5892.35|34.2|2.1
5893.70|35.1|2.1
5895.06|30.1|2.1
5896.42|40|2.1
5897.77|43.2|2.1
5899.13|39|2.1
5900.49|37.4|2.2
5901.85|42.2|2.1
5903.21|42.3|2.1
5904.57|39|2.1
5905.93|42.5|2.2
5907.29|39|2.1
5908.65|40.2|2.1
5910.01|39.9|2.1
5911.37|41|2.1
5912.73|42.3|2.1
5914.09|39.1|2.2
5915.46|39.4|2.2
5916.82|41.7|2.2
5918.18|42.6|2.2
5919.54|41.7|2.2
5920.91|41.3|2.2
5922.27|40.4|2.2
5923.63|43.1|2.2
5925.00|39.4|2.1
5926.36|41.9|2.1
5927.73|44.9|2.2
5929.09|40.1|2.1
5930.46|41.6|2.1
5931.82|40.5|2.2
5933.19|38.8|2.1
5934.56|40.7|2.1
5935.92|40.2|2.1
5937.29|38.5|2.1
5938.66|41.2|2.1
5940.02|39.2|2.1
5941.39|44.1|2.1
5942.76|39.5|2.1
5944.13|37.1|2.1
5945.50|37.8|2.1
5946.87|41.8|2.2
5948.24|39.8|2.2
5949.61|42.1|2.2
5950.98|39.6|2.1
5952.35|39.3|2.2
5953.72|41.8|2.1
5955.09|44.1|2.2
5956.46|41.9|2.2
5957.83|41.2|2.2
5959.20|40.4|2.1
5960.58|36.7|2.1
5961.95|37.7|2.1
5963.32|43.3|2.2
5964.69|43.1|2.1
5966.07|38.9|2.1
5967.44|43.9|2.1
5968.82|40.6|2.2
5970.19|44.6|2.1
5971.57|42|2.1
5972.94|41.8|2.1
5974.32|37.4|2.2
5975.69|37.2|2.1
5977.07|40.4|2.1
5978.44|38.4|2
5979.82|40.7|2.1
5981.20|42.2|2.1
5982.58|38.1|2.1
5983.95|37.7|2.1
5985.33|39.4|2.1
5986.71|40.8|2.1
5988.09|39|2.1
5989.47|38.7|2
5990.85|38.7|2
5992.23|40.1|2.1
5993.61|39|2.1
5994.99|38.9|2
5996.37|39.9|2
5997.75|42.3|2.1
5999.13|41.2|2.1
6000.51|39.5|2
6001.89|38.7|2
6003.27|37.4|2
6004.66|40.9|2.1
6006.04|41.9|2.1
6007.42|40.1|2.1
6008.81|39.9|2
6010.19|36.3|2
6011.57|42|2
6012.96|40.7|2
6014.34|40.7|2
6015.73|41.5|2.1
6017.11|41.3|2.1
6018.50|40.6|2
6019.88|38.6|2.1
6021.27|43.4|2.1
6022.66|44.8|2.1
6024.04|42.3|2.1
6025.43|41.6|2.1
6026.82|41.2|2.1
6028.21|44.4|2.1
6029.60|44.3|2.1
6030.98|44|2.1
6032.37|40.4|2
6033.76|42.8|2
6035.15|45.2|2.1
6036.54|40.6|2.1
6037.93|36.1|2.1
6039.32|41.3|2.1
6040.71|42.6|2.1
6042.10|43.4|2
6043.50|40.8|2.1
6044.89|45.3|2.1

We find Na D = 2.6 Ang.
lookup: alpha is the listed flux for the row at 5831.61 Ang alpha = 42.8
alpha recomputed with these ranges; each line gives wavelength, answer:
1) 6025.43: 41.6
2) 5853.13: 41.5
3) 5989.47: 38.7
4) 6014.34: 40.7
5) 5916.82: 41.7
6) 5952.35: 39.3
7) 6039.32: 41.3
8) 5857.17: 39.2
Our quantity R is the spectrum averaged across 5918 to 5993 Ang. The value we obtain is 40.5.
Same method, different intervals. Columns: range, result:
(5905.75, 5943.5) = 40.9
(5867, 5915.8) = 38.8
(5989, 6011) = 39.6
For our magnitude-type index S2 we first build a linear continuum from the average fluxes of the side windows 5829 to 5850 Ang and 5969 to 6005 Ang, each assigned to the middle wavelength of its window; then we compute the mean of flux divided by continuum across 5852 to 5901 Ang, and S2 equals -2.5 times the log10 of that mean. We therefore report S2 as 0.10 mag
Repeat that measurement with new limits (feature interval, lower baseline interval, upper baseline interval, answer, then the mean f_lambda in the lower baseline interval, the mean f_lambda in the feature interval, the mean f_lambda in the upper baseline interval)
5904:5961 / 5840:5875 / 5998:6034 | 0.022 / 41.8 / 40.7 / 41.2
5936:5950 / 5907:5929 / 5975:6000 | 0.014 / 41.1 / 40.1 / 39.6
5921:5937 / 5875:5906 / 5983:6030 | -0.067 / 37.6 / 41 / 40.5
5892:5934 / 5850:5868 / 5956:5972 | 0.020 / 40.7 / 40.2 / 41.2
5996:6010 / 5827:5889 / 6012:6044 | 0.045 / 41.3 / 40.1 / 41.8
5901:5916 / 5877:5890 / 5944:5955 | -0.072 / 36.6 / 40.6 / 40.3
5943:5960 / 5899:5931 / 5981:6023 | 0.002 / 40.9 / 40.5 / 40.1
